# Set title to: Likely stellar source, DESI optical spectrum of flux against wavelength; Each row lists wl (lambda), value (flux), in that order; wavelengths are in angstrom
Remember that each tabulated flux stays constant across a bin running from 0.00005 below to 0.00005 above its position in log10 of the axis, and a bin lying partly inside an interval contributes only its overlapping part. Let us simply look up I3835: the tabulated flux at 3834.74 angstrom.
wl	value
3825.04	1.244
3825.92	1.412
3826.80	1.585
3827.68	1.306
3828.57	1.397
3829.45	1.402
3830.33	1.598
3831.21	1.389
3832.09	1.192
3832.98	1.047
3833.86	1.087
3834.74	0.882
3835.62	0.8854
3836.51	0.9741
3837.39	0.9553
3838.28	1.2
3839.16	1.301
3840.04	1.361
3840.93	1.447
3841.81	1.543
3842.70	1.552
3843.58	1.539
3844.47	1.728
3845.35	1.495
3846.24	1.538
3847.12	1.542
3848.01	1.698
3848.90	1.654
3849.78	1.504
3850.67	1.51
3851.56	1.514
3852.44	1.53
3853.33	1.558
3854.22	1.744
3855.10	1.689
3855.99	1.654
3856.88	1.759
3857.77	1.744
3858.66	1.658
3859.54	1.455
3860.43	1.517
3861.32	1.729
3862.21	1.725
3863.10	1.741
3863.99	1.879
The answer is 0.882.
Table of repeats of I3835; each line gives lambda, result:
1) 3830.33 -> 1.598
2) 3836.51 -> 0.9741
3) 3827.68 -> 1.306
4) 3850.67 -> 1.51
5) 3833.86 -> 1.087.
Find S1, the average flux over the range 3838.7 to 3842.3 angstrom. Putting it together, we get 1.41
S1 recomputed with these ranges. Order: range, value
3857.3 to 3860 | 1.62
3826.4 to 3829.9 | 1.42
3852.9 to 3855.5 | 1.67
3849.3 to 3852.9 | 1.52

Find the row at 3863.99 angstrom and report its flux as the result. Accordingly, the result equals 1.879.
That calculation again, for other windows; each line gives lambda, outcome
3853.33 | 1.558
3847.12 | 1.542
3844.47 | 1.728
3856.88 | 1.759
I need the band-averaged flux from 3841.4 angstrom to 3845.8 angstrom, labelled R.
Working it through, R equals 1.57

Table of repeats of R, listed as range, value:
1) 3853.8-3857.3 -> 1.71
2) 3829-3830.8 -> 1.5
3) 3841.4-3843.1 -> 1.54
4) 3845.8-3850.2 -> 1.59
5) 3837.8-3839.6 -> 1.25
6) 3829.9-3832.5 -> 1.4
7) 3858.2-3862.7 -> 1.62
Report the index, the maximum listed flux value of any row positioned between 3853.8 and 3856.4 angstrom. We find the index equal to 1.744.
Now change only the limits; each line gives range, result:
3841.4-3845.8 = 1.728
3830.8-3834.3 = 1.389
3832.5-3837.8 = 1.087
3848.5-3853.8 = 1.654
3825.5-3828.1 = 1.585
